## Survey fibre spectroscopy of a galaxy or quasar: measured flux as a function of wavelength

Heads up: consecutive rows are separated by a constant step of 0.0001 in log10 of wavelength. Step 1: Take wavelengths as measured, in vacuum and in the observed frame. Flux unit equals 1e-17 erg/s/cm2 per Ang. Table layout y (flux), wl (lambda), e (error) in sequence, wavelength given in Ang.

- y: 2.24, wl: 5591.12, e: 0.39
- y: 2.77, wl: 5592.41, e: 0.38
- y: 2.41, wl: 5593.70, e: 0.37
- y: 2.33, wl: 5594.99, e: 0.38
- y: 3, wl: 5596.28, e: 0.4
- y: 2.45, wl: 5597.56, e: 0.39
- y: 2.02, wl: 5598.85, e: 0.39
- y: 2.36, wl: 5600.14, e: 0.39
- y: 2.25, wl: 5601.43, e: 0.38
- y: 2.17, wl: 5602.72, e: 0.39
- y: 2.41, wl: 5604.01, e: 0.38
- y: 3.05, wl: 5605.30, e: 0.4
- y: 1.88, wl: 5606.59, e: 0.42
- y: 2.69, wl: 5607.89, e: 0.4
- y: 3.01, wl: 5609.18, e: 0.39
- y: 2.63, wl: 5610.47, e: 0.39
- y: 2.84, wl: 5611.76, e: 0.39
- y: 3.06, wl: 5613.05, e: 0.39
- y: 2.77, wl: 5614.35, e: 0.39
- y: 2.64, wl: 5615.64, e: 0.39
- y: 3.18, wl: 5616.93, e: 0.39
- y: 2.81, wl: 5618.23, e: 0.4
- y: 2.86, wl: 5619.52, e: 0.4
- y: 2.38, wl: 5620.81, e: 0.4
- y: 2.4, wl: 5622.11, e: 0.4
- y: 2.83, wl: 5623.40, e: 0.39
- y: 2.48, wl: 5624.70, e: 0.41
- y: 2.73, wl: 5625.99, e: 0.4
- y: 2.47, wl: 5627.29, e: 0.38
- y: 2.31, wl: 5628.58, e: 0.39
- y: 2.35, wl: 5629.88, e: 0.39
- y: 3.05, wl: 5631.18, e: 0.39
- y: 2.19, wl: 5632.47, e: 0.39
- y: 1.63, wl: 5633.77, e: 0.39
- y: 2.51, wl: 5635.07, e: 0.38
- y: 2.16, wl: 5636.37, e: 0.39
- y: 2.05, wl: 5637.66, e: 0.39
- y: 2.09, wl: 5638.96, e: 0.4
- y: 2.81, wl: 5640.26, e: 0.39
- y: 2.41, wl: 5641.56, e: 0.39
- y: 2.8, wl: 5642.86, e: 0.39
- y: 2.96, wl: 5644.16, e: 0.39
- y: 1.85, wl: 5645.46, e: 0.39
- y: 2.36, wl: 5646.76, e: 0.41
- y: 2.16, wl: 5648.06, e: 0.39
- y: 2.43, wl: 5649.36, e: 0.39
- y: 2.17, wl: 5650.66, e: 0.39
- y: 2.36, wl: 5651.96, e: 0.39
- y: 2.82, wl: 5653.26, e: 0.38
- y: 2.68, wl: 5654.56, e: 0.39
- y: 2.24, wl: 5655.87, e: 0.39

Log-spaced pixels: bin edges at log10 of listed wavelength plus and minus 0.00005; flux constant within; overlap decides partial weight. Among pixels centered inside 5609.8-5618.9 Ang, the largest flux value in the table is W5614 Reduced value 3.18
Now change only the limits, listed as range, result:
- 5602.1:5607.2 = 3.05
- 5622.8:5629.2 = 2.83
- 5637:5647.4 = 2.96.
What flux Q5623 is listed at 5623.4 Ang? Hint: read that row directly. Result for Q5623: 2.83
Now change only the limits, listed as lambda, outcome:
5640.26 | 2.81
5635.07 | 2.51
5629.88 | 2.35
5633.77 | 1.63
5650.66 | 2.17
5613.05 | 3.06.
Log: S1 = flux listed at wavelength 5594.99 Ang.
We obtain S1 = 2.33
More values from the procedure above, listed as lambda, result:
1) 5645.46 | 1.85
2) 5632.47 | 2.19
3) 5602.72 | 2.17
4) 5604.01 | 2.41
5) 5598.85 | 2.02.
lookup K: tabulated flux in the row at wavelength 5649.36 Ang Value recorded 2.43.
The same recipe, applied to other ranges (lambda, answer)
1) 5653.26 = 2.82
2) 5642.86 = 2.8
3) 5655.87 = 2.24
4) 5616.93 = 3.18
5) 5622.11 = 2.4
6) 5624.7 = 2.48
